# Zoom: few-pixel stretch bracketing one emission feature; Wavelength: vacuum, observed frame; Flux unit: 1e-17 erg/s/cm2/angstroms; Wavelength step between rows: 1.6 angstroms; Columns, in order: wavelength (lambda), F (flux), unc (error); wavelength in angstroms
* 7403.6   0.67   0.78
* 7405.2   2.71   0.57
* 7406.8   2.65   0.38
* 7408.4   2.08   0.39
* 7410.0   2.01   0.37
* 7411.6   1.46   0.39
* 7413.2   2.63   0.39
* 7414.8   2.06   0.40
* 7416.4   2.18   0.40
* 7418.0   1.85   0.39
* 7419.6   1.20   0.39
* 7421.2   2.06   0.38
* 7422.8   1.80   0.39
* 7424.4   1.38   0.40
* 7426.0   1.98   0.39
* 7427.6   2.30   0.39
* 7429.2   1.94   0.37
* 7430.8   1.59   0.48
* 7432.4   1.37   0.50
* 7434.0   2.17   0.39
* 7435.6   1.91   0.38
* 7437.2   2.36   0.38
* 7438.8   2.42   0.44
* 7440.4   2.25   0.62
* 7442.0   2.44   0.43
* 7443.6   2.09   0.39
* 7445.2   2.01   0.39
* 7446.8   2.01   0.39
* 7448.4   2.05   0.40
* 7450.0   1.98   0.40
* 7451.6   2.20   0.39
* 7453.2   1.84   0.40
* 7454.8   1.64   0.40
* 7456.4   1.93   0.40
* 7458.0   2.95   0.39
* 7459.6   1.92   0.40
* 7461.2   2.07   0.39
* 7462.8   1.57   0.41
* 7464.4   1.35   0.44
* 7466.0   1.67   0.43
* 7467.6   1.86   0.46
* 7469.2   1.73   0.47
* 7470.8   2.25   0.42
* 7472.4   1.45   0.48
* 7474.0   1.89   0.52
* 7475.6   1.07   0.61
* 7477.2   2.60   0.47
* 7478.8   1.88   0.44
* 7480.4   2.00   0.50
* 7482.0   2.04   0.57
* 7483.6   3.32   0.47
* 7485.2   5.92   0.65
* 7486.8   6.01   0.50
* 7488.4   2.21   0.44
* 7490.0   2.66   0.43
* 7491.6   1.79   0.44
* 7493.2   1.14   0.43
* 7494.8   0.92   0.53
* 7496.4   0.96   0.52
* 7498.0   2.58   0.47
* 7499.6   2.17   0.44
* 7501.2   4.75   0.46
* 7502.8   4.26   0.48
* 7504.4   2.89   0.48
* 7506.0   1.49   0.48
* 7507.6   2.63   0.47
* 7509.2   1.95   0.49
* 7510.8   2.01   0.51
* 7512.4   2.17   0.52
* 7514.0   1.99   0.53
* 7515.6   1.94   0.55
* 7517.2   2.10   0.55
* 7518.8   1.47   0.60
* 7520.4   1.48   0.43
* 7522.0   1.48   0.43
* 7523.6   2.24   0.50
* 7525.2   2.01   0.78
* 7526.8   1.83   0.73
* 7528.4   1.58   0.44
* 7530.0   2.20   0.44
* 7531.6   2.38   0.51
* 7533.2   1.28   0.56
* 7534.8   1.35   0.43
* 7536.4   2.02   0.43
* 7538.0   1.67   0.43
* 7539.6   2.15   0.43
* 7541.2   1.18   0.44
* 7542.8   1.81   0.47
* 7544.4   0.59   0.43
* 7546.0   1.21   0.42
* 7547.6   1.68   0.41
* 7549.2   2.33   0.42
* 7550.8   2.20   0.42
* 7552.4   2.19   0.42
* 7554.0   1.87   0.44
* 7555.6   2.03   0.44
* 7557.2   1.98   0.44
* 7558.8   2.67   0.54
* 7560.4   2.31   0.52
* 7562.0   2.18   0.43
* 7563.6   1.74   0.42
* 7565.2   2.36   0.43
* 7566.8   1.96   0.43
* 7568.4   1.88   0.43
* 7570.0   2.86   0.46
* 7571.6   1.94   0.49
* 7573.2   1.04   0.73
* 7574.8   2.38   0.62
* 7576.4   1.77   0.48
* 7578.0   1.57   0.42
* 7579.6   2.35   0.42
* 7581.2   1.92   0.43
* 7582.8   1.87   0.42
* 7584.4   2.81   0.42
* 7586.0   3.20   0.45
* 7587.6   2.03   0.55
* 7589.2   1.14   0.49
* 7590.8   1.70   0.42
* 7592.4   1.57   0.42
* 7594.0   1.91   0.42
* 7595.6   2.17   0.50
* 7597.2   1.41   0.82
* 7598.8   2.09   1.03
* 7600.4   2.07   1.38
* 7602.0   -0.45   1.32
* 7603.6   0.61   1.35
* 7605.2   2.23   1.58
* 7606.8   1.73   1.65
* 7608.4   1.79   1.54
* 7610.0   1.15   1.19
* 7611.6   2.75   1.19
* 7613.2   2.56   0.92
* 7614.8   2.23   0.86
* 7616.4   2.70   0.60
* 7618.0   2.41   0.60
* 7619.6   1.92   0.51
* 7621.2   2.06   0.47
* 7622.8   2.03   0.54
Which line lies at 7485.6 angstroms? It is [S II] 6716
